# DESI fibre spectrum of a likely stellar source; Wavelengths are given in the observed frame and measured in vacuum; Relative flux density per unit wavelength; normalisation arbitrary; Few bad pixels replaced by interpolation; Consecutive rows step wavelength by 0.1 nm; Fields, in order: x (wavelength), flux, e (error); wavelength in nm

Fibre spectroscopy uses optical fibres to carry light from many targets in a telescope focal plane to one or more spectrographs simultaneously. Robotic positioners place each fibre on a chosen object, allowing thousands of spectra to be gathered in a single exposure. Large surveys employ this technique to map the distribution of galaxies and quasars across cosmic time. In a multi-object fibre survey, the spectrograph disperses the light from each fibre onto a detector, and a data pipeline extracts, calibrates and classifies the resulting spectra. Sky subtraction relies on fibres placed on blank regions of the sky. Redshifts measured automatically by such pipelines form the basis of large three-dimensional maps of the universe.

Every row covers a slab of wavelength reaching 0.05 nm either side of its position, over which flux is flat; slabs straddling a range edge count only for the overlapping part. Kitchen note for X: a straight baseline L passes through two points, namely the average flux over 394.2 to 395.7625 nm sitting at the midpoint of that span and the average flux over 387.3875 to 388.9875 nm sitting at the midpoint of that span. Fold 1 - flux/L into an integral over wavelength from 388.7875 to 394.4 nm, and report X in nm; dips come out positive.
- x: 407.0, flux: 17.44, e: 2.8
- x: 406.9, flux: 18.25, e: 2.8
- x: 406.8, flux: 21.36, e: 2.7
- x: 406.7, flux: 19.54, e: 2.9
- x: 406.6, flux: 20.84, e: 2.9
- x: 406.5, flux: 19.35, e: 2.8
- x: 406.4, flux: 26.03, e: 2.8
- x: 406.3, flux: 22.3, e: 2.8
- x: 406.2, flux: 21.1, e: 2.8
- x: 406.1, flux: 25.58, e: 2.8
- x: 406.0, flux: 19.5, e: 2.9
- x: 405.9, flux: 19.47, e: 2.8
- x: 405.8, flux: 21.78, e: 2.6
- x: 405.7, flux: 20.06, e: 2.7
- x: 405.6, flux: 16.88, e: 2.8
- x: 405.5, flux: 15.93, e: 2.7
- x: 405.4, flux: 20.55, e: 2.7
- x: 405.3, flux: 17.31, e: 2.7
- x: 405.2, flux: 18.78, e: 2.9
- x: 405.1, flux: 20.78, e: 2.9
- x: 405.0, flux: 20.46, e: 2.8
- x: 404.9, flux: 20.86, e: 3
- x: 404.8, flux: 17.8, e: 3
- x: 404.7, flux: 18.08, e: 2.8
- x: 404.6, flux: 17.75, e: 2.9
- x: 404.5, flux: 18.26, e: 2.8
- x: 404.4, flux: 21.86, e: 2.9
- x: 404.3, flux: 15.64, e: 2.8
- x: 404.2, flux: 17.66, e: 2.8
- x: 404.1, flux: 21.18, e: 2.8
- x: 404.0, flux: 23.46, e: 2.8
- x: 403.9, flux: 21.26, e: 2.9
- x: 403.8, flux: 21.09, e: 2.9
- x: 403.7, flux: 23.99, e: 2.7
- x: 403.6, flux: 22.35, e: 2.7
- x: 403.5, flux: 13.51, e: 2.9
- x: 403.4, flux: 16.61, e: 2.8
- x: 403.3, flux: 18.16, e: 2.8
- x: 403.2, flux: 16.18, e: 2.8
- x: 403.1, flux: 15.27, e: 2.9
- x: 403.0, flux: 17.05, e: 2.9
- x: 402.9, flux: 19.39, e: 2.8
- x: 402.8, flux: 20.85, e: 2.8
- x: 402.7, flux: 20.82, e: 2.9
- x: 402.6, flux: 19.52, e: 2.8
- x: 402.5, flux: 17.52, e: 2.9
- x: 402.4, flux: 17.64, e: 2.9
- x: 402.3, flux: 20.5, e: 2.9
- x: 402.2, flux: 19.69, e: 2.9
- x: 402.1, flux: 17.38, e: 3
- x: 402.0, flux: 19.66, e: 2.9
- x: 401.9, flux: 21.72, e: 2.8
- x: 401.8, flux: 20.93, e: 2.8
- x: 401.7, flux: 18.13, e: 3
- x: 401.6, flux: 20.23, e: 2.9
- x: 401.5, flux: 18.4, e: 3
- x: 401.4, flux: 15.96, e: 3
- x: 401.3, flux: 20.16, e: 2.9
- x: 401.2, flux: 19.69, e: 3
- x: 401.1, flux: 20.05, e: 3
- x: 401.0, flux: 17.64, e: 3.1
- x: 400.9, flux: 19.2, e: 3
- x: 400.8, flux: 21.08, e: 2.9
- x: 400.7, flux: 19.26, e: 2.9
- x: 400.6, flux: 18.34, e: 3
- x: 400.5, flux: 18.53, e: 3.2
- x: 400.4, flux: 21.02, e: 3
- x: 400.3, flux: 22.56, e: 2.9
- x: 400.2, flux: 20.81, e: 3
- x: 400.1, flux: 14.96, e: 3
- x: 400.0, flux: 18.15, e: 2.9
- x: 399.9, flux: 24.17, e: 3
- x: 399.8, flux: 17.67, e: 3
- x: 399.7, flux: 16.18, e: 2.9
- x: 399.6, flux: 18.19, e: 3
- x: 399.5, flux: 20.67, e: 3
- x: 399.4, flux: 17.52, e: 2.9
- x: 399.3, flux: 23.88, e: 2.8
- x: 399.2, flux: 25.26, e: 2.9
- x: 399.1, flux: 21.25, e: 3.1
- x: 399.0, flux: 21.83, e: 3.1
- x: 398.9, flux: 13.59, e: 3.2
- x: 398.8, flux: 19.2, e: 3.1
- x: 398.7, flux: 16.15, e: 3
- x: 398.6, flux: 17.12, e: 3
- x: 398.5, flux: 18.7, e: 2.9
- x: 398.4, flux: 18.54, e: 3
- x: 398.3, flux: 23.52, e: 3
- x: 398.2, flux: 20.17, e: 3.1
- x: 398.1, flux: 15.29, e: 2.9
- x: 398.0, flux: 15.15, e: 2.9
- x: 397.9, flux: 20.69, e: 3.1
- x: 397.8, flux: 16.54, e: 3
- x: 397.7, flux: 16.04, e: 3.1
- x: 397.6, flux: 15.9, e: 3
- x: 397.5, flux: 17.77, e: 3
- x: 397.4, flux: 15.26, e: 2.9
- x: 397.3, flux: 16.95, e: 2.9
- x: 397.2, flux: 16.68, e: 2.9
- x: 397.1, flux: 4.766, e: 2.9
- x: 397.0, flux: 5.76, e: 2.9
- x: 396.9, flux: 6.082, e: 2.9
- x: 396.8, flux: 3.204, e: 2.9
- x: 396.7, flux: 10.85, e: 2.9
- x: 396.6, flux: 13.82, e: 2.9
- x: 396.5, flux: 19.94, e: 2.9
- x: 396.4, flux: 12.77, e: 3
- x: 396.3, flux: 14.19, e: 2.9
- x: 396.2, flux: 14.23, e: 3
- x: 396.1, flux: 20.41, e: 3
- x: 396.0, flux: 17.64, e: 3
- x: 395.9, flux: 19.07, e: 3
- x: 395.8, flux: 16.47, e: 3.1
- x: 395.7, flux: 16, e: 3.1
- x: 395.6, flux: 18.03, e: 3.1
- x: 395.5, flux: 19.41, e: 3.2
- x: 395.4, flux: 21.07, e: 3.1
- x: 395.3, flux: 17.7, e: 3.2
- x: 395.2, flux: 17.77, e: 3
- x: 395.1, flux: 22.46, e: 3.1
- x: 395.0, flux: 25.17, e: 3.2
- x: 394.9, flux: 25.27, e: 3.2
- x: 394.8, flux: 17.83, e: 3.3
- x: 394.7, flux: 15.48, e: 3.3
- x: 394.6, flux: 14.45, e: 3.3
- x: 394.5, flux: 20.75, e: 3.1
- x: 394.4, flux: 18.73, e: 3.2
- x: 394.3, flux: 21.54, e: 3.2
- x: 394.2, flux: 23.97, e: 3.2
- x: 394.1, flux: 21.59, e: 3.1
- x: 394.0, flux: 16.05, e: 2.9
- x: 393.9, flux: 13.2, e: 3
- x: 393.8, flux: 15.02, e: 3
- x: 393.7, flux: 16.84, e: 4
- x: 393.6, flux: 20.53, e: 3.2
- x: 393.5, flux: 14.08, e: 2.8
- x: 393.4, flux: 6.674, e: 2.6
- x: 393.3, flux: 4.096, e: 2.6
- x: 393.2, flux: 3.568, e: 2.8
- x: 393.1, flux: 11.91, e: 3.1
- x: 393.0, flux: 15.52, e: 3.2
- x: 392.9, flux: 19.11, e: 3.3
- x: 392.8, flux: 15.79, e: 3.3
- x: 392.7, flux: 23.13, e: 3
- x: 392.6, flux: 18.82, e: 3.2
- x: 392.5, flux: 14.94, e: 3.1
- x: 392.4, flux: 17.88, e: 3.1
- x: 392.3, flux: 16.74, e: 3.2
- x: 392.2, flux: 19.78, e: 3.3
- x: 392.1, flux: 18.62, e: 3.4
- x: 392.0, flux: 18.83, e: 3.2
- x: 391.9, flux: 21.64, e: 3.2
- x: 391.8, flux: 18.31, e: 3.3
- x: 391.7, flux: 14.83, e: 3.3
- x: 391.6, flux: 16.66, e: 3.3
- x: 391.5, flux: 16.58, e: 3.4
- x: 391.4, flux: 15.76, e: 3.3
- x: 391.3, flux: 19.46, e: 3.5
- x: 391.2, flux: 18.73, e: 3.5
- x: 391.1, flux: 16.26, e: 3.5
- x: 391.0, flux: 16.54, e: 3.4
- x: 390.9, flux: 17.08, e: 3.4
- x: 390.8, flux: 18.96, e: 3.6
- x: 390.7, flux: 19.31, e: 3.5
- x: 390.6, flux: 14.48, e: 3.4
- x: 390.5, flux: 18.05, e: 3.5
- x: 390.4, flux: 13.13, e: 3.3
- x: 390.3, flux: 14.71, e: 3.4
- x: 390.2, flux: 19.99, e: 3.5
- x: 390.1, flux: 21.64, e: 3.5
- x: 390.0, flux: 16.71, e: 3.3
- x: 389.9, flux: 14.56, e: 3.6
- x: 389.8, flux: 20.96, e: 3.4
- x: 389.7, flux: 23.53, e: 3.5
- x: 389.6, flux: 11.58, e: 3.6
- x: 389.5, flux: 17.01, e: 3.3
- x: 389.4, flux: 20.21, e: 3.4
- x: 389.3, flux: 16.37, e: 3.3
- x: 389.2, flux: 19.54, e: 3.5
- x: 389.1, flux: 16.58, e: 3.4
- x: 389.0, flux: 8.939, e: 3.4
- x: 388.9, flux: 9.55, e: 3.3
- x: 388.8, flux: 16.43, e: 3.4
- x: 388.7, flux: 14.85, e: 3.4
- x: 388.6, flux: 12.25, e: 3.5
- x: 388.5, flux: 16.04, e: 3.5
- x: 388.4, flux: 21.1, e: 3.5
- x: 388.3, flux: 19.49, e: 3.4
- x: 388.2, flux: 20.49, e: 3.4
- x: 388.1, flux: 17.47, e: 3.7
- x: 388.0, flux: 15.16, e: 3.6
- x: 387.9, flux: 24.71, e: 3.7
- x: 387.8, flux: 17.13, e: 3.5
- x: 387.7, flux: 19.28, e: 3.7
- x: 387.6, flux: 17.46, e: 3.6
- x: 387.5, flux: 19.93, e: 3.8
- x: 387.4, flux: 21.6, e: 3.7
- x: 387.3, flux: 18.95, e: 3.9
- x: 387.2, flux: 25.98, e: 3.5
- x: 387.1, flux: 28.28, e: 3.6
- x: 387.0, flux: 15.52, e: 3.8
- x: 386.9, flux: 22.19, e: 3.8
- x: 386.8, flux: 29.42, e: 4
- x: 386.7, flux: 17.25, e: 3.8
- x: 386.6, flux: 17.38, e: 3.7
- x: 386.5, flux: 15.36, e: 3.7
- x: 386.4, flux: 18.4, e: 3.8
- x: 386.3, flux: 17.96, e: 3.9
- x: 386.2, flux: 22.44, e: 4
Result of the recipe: 0.55 nm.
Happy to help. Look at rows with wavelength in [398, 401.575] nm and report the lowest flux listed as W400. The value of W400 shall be 13.59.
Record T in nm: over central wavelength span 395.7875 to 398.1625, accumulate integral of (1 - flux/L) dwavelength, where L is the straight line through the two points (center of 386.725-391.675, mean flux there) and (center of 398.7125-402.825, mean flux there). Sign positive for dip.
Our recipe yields 0.577 nm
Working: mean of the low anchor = 18.1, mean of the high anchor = 19.5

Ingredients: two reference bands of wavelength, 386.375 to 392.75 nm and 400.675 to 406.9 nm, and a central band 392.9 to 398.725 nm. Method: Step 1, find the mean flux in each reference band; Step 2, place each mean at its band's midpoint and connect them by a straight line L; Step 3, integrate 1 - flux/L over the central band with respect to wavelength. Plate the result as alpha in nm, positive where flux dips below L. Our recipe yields 0.81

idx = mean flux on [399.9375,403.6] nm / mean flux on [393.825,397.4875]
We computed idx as 1.14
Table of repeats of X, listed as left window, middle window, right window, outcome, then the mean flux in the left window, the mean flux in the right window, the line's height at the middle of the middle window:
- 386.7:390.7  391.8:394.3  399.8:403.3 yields 0.30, 18.2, 19.2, 18.5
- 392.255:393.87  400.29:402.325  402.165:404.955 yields -0.15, 14.6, 19.1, 18.1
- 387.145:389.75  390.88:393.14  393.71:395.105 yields 0.13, 17.8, 19.2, 18.6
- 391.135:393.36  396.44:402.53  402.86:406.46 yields 0.17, 16.4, 19.6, 18.2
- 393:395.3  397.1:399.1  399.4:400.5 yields 0.12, 16.7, 19.3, 18.5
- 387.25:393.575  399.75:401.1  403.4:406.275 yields -0.05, 16.8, 19.7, 18.8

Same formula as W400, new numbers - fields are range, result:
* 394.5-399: 3.204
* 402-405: 13.51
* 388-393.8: 3.568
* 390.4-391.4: 14.48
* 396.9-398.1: 4.766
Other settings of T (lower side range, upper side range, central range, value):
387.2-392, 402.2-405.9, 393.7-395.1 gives -0.09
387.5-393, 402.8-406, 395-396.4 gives 0.00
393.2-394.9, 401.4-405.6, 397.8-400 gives -0.19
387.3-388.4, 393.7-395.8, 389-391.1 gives 0.21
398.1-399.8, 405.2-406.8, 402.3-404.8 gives 0.13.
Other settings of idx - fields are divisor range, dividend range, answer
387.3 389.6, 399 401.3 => 1.15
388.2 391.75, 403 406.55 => 1.16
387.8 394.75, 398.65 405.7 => 1.14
